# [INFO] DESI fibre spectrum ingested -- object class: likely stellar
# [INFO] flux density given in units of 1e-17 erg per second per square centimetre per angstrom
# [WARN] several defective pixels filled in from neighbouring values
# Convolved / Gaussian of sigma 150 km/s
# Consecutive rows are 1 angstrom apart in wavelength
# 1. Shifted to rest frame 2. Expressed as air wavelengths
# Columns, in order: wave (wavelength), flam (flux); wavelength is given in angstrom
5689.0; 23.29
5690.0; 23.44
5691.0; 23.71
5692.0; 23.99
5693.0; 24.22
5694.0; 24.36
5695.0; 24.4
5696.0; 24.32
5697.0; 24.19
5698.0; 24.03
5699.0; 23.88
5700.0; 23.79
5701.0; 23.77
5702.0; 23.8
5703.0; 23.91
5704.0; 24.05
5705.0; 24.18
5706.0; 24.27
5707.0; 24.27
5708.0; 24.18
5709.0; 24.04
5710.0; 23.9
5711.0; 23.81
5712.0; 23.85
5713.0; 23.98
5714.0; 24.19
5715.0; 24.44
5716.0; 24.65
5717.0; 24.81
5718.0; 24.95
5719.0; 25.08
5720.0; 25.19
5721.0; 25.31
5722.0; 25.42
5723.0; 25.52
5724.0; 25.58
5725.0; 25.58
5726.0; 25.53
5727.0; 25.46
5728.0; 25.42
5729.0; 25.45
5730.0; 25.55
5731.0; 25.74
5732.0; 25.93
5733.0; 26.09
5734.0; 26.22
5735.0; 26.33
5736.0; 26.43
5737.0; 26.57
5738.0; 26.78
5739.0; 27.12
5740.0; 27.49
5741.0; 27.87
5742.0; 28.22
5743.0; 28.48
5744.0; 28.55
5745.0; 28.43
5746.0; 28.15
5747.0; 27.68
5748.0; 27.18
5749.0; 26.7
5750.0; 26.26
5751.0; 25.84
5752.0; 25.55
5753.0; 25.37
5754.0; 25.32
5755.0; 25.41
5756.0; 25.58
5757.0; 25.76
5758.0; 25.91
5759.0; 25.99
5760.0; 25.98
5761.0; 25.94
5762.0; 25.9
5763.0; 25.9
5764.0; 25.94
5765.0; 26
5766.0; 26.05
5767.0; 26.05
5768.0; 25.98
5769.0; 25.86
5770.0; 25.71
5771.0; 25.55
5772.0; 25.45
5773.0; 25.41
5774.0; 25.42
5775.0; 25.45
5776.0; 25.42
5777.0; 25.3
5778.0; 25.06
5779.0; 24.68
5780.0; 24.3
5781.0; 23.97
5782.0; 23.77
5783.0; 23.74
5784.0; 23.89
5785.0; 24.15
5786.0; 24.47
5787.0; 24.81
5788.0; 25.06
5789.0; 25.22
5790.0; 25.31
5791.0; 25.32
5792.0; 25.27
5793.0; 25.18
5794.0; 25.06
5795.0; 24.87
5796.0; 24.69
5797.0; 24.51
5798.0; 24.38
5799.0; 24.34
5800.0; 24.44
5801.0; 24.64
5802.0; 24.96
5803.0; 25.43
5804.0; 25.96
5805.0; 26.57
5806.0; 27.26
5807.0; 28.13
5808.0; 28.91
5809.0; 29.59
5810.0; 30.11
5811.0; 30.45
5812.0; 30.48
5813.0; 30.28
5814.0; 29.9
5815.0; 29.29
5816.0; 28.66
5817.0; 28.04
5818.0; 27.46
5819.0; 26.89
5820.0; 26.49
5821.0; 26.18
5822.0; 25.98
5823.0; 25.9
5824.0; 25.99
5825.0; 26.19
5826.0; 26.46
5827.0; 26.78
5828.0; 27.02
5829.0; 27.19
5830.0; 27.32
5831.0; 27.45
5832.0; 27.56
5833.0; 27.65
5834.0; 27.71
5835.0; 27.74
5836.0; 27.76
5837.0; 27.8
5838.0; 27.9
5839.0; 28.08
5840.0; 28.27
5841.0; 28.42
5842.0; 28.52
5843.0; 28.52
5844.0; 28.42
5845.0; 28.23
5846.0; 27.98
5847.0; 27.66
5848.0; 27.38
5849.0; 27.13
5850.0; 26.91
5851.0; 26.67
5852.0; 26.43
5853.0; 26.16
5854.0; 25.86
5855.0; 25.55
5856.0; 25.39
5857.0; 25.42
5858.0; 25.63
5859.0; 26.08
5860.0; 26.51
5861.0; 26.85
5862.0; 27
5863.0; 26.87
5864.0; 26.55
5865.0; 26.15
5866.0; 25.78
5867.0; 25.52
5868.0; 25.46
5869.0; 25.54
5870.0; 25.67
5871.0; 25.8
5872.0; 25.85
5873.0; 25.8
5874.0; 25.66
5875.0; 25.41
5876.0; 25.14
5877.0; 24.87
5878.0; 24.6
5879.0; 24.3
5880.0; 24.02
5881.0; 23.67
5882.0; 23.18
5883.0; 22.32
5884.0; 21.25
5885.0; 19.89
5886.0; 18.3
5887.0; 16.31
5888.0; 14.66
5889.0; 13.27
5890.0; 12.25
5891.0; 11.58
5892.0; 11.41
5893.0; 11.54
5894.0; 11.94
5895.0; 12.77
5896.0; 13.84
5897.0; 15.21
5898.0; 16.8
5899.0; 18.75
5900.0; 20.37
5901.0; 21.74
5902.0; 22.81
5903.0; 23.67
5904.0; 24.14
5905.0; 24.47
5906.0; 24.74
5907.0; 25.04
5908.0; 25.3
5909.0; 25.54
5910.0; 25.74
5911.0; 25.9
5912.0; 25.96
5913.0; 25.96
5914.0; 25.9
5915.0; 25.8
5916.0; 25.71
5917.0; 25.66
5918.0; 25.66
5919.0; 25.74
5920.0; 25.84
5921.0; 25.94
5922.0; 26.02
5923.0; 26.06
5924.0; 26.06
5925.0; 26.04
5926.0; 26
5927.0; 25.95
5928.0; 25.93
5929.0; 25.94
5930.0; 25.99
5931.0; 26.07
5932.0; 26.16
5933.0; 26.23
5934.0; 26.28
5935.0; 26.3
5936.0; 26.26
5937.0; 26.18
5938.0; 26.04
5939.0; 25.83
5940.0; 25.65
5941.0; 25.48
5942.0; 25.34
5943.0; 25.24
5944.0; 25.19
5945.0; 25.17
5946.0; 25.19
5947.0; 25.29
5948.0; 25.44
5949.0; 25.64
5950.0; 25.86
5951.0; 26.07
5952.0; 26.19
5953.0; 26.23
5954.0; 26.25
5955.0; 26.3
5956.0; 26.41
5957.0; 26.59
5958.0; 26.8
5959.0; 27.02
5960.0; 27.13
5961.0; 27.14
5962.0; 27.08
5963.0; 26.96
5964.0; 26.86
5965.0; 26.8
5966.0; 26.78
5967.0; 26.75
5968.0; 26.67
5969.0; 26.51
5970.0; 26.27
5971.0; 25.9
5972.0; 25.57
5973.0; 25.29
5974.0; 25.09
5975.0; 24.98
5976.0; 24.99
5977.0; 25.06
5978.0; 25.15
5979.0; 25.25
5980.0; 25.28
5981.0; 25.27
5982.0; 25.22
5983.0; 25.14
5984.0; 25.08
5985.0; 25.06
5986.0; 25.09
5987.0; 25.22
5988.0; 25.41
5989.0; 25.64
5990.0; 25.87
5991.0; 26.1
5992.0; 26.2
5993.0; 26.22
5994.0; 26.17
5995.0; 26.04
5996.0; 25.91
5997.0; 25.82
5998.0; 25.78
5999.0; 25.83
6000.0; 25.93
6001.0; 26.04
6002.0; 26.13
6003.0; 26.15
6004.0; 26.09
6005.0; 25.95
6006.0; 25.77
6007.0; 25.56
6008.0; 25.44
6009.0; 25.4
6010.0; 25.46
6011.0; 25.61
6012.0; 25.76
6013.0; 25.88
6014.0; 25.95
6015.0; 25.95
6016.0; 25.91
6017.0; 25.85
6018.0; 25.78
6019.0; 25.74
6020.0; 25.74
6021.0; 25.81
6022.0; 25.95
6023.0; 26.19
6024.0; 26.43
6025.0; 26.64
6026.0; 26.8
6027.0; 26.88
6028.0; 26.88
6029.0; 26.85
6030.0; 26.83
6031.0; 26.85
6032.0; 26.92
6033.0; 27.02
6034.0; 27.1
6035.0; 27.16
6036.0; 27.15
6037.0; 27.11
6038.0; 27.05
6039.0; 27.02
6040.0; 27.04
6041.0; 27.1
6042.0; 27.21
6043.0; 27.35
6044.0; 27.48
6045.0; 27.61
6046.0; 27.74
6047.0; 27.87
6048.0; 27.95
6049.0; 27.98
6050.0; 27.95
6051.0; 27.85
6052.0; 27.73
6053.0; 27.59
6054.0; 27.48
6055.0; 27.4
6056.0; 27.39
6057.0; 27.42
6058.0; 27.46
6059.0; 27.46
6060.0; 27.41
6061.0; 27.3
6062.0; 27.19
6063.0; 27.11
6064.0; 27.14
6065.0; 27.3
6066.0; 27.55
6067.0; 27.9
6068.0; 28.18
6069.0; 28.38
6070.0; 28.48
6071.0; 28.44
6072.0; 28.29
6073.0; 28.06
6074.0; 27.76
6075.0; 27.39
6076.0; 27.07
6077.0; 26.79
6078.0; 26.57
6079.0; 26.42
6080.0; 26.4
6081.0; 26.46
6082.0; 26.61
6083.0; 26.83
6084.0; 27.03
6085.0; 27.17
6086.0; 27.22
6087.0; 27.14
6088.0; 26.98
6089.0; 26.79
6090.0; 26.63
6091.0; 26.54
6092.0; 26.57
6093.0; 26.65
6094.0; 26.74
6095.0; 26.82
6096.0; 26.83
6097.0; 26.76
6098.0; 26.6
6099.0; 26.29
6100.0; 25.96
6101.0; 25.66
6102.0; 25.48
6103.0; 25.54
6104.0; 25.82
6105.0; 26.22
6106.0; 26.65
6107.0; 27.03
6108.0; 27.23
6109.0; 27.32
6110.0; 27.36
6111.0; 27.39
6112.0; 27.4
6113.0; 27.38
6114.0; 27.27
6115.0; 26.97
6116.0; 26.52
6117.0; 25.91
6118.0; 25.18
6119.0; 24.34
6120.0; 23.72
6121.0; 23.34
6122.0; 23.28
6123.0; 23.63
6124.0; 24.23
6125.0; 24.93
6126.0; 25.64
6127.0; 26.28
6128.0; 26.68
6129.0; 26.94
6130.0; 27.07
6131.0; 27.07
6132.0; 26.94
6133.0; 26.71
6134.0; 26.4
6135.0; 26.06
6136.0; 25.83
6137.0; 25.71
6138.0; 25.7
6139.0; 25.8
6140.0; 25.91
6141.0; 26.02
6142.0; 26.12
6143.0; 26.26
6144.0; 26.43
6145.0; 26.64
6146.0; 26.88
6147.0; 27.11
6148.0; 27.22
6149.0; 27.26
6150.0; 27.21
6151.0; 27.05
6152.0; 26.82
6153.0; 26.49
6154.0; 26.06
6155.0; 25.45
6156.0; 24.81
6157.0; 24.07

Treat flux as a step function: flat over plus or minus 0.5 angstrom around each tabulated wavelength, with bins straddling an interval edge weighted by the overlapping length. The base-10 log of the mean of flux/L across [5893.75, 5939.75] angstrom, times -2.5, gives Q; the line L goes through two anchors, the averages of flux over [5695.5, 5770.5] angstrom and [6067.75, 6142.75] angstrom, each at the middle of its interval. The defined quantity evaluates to 0.08 mag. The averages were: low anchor 25.6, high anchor 26.5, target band 24.1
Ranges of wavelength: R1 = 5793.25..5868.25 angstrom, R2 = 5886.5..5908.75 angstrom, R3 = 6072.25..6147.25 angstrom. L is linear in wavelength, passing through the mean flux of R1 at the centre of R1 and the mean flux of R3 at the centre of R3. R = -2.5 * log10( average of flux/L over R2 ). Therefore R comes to 0.44 mag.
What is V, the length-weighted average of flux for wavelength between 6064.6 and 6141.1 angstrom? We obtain 26.5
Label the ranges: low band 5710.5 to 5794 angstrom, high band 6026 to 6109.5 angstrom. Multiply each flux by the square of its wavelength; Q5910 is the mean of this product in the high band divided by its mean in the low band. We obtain 1.18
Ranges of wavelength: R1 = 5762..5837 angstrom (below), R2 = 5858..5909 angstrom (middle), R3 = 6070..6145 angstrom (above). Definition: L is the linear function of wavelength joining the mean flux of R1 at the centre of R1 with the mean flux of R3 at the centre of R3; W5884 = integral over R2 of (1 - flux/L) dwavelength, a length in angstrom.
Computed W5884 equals 8.71 angstrom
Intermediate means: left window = 26.3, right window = 26.4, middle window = 21.8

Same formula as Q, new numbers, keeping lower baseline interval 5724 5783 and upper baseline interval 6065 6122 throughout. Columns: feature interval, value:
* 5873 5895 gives 0.34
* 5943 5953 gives 0.04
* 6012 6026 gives 0.02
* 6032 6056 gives -0.03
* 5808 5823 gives -0.09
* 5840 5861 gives -0.03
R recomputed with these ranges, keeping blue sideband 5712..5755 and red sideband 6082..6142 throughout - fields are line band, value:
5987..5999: 0.012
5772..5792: 0.055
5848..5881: 0.013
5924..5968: 0.001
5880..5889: 0.301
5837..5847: -0.083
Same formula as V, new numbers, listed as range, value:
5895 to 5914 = 22.4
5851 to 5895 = 22.7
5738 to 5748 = 27.9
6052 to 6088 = 27.4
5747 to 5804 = 25.3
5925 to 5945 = 25.9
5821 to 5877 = 26.7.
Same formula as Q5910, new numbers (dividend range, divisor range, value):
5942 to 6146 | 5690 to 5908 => 1.15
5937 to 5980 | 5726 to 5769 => 1.06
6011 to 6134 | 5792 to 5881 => 1.08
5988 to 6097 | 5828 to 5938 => 1.16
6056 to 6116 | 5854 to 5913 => 1.30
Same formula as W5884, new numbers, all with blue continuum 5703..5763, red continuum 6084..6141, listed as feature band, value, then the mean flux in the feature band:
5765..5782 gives 0.3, 25.3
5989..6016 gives 0.2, 25.9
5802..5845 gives -3.2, 27.8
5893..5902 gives 3.3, 16.5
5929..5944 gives 0.1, 25.9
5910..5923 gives 0.1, 25.8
